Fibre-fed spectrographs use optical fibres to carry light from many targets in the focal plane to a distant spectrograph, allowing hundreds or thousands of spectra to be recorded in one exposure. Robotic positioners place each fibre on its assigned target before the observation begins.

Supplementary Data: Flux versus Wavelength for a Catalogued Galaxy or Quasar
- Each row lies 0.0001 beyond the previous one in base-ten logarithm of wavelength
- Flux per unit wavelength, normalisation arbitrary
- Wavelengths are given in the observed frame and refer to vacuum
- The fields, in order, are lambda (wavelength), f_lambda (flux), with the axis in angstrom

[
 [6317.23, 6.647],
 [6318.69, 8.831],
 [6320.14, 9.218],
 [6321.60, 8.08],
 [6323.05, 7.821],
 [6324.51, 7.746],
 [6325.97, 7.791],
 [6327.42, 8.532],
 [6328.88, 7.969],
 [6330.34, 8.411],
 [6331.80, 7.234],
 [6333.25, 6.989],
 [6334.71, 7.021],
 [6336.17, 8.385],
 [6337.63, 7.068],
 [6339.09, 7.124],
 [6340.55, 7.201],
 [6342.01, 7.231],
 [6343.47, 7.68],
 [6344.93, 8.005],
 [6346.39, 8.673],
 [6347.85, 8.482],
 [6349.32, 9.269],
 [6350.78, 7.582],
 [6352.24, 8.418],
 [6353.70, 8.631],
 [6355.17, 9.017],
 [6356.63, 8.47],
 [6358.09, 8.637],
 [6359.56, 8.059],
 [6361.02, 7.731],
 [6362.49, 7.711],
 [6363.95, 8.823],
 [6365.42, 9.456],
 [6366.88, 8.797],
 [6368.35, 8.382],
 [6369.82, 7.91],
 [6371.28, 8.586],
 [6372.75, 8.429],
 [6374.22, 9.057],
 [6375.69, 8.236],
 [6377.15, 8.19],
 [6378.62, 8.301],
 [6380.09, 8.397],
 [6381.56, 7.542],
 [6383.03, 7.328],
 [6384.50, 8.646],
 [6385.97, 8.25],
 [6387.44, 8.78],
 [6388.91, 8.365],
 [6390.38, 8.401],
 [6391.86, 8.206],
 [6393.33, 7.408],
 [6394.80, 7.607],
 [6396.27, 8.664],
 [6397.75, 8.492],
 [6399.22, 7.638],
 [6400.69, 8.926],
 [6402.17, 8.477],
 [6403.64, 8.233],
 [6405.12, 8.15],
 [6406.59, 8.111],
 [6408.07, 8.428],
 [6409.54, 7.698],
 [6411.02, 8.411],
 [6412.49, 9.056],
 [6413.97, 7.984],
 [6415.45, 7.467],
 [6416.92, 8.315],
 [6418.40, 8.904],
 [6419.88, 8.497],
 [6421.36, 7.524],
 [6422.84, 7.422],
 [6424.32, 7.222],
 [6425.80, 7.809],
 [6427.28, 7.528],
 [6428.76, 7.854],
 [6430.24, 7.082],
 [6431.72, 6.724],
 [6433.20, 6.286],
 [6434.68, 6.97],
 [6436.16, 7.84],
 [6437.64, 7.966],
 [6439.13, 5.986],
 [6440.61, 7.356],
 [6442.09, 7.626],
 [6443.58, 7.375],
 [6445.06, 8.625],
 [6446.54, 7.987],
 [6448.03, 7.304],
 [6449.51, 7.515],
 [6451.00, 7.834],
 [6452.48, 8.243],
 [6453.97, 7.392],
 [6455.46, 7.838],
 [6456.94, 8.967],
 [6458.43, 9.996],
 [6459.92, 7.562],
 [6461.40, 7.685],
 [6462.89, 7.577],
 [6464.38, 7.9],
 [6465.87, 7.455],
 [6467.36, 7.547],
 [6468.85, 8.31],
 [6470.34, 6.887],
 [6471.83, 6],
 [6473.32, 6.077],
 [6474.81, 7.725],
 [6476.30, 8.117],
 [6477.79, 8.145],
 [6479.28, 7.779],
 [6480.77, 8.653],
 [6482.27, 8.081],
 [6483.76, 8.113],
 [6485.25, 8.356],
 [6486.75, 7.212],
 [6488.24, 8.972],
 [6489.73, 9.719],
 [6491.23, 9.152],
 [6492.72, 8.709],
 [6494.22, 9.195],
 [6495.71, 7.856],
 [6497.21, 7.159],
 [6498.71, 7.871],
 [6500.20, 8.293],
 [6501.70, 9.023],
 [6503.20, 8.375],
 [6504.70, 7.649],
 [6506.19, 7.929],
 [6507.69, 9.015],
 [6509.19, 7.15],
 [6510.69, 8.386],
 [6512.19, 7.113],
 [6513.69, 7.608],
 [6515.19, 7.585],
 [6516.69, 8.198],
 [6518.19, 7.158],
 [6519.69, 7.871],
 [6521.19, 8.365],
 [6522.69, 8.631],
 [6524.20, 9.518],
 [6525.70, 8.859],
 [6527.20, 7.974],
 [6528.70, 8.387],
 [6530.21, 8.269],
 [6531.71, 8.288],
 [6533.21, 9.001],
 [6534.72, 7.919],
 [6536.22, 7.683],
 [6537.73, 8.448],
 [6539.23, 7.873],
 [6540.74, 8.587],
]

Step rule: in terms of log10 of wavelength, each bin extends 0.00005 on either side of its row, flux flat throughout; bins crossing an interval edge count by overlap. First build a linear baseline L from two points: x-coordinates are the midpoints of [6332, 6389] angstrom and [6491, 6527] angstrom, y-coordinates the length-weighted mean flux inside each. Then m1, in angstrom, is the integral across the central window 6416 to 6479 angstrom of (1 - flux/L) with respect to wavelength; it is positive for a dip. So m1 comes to 4.1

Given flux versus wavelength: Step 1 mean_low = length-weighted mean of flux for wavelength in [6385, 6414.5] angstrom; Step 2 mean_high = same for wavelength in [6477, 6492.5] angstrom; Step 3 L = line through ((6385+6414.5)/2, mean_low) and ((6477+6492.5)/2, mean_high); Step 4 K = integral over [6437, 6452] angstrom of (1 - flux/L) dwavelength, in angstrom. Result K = 1.4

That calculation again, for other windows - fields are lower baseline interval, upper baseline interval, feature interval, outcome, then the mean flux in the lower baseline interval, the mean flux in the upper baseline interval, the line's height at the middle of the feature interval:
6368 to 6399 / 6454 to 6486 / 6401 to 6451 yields 1.7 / 8.23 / 7.84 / 8.04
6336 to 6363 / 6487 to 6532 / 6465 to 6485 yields 1.4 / 8.07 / 8.26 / 8.22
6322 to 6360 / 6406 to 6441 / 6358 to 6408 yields -2.9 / 7.98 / 7.69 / 7.83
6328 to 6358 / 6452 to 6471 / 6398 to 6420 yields -0.9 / 7.96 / 7.95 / 7.95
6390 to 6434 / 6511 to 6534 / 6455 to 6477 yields 1.0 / 7.94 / 8.19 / 8.07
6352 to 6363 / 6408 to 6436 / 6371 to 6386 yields -0.2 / 8.34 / 7.73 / 8.14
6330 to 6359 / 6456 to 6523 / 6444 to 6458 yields 0.0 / 7.97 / 8.02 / 8.01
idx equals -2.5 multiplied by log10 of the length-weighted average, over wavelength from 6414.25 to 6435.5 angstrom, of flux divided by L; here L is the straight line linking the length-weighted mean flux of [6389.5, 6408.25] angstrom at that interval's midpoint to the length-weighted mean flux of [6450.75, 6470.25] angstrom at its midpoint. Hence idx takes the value 0.08 mag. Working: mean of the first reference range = 8.2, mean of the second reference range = 7.99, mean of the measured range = 7.55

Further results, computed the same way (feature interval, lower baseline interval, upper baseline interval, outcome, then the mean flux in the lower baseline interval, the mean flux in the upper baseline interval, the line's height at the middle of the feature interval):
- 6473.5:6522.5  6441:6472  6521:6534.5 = 0.017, 7.82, 8.57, 8.26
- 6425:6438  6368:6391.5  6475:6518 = 0.128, 8.3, 8.17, 8.24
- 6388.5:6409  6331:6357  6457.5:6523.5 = -0.036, 7.91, 8.01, 7.95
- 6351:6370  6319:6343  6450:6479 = -0.094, 7.76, 7.75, 7.76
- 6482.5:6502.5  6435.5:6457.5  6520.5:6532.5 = -0.031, 7.71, 8.54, 8.19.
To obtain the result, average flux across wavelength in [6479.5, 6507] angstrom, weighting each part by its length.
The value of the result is 8.34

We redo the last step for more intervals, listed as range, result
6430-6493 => 7.78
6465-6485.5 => 7.65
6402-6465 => 7.83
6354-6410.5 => 8.31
